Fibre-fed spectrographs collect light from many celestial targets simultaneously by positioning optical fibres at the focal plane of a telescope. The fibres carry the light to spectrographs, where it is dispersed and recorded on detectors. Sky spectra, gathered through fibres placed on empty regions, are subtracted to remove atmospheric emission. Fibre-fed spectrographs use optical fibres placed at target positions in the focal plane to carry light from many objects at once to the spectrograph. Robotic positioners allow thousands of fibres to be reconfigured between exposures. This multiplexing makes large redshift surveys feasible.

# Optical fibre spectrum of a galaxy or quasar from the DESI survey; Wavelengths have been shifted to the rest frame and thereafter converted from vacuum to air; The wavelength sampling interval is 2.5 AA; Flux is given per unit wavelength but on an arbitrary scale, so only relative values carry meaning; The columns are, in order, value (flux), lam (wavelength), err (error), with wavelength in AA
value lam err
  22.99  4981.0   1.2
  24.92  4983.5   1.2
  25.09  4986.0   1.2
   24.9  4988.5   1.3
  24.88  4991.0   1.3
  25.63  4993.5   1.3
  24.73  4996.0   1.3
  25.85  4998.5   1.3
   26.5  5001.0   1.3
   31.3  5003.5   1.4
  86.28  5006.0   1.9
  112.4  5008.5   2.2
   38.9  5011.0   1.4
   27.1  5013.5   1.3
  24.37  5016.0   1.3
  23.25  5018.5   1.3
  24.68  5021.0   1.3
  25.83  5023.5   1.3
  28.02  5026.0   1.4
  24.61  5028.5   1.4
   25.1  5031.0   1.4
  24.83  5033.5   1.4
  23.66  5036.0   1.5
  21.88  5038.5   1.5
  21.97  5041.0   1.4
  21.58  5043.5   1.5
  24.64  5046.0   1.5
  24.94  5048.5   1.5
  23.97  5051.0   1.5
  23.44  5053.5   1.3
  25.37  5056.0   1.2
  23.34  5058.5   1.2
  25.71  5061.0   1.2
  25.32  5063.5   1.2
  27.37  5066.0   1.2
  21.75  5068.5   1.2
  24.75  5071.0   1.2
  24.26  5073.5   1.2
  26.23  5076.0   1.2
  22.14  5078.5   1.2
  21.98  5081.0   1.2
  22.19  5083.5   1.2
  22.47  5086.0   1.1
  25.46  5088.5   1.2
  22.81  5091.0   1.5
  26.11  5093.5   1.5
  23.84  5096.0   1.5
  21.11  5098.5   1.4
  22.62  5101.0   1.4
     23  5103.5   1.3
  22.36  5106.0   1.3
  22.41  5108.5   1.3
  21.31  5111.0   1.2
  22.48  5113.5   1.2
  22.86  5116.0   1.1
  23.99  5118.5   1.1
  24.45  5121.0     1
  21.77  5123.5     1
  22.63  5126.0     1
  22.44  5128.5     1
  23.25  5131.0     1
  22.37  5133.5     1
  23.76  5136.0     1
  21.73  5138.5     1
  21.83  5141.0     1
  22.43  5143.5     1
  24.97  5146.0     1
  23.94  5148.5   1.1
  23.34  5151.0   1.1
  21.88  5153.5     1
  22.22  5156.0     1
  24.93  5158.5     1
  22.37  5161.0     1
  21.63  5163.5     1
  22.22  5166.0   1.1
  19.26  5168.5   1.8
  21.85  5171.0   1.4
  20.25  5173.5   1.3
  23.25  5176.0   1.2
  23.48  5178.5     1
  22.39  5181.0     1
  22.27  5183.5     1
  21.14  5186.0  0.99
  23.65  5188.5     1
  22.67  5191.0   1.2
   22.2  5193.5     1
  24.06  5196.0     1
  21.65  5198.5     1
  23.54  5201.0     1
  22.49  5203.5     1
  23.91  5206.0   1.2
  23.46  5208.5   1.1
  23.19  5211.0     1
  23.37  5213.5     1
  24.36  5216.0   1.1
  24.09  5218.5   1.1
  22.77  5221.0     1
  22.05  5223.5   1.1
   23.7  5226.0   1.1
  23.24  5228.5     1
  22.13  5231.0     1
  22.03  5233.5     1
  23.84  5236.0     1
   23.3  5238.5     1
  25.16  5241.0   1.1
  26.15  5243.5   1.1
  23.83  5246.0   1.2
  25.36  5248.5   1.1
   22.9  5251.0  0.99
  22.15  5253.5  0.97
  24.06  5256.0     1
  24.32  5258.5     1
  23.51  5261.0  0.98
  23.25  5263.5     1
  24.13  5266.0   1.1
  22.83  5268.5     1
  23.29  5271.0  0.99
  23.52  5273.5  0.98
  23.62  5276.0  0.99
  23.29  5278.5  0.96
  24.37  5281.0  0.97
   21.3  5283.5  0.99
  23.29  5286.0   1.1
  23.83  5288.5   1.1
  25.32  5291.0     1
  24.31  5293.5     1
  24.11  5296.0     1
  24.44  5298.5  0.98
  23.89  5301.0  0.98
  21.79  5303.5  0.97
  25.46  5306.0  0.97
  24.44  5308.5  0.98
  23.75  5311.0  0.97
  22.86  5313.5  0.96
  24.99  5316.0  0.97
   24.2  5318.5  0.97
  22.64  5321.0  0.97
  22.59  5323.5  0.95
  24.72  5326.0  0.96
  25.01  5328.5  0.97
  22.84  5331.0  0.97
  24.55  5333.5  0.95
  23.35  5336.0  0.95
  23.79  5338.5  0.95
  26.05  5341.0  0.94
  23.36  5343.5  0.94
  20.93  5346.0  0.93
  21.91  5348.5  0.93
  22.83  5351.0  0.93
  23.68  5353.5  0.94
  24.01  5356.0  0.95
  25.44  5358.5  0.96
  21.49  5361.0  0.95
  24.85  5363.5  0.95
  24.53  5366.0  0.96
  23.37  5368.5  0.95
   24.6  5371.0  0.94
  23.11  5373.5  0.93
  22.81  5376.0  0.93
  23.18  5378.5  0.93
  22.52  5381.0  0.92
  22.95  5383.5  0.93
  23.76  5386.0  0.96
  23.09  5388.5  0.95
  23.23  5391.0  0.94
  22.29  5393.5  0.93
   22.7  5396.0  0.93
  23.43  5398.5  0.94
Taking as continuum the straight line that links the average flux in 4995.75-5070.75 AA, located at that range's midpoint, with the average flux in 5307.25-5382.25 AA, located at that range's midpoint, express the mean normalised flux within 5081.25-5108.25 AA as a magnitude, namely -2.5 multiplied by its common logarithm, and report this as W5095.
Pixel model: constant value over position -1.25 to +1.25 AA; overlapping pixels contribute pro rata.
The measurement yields 0.24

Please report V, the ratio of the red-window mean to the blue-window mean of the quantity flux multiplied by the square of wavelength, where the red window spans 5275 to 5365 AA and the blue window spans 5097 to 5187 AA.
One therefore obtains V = 1.1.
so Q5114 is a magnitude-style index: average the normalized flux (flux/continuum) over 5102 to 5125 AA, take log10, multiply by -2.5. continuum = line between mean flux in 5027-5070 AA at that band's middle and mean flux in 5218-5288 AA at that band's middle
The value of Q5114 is 0.05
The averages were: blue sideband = 24.1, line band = 22.7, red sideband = 23.5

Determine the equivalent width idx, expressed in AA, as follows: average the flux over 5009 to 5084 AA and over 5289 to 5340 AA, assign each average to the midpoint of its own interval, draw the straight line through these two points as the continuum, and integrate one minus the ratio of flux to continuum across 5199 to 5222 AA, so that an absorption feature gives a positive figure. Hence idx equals 1.1 AA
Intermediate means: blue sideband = 25.7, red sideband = 24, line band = 23.4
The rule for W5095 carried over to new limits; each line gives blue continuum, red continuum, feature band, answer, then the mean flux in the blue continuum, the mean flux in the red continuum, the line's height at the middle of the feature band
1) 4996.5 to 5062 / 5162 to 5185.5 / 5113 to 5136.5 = 0.09 mag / 31.1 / 21.8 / 25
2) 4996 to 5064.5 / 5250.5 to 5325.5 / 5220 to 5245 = 0.08 mag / 30.8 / 23.6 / 25.2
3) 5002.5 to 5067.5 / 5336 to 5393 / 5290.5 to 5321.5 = 0.03 mag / 31.1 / 23.4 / 24.8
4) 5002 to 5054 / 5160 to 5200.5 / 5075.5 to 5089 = 0.24 mag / 32.6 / 22.2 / 28.9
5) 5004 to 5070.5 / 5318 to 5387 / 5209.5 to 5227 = 0.14 mag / 30.7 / 23.5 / 26.6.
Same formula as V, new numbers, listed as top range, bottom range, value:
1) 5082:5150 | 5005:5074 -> 0.79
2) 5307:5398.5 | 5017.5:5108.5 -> 1.10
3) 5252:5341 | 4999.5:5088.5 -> 0.90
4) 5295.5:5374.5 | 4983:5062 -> 0.89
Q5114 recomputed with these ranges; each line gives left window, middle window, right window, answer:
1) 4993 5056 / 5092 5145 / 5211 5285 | 0.22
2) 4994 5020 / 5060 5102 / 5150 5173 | 0.32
